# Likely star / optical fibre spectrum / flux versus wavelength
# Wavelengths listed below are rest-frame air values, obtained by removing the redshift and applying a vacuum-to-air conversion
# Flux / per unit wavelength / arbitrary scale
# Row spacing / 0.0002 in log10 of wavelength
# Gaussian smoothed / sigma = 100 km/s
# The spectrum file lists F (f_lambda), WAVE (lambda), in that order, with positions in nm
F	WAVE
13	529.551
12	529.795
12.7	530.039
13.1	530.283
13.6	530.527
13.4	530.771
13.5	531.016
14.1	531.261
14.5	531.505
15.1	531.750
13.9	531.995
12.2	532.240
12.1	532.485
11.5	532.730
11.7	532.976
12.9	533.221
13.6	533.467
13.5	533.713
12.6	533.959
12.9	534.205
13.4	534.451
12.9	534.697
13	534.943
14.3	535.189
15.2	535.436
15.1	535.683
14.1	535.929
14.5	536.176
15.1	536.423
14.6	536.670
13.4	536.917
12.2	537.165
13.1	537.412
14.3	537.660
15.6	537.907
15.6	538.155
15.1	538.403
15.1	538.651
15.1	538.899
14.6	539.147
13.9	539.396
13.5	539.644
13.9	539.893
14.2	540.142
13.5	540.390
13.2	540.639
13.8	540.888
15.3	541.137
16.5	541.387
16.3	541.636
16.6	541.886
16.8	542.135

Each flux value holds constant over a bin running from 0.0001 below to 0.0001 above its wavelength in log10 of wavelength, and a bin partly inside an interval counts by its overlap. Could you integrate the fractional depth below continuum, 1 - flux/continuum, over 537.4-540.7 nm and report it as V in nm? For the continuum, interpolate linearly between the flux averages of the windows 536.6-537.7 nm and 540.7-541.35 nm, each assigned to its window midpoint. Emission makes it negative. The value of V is -0.09 nm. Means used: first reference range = 13.4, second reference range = 14.7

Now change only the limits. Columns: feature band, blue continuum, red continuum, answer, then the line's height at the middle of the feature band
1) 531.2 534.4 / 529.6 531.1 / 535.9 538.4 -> 0.09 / 13.5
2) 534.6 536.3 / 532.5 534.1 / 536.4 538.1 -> -0.10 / 13.4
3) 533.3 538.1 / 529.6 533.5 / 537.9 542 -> 0.02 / 13.9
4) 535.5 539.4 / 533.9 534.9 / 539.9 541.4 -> -0.26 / 13.6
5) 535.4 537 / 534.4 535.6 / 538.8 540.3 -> -0.07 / 13.9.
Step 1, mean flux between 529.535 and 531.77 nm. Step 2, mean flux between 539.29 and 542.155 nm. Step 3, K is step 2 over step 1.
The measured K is 1.1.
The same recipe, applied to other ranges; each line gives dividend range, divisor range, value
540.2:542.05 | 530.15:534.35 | 1.14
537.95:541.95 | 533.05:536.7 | 1.07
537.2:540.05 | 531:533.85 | 1.09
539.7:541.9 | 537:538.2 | 1.05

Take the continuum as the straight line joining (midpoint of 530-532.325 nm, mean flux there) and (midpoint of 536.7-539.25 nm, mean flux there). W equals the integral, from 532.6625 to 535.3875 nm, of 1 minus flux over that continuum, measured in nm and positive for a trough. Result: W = 0.19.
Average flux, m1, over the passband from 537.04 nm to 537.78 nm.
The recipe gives 13.2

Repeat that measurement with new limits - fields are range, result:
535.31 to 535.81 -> 15.1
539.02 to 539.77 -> 14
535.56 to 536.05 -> 14.6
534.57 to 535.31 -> 13.4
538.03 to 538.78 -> 15.3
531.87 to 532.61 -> 12.7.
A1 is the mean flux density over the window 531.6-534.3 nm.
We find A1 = 12.9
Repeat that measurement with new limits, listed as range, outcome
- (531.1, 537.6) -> 13.5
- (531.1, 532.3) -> 14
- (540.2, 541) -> 13.6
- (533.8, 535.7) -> 13.6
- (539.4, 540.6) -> 13.8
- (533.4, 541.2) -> 14.1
